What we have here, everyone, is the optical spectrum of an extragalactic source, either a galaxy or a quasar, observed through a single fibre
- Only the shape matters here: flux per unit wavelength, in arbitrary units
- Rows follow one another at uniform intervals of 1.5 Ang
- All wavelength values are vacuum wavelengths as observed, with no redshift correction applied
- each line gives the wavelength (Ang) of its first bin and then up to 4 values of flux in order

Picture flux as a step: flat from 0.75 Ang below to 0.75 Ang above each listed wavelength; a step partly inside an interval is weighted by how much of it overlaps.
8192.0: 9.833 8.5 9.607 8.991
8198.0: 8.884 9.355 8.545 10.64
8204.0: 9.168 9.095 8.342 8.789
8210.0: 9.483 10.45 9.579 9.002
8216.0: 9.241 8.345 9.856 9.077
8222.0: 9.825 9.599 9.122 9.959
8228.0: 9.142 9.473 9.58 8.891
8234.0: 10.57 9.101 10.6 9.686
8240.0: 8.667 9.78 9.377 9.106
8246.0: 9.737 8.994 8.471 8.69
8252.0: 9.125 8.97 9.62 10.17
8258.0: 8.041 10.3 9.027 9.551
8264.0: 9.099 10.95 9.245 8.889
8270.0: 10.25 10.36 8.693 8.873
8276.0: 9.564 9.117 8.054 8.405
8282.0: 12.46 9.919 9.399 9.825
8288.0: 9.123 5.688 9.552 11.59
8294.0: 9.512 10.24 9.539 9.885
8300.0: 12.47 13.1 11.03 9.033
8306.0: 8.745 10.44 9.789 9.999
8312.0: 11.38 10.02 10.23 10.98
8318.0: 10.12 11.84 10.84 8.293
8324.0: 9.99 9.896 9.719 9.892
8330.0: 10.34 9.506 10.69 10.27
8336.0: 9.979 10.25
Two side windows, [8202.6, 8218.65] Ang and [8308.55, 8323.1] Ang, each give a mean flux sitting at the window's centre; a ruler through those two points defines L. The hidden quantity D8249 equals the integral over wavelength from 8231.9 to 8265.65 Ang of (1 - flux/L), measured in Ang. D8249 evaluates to 0.9 Ang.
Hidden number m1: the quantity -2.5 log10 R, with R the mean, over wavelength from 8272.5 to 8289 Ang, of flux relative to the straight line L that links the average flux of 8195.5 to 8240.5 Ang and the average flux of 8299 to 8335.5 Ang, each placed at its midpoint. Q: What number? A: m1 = 0.07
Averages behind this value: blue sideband 9.37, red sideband 10.4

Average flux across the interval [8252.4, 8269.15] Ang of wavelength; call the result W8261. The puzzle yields 9.44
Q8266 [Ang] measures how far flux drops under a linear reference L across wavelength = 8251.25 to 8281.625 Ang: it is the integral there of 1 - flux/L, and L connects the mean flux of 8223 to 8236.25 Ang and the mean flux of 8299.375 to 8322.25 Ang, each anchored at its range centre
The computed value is 1.9 Ang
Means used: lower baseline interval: 9.49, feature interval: 9.35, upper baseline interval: 10.6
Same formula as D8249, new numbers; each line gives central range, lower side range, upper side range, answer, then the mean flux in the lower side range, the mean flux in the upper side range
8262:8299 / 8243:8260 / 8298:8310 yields 1.6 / 9.19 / 10.6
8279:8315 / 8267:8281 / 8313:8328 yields -1.3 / 9.15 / 10.2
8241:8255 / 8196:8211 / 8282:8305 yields 0.7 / 9.15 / 10.1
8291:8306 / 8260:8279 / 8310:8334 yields -1.0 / 9.42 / 10.2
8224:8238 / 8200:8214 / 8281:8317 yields -0.1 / 9.34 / 10.1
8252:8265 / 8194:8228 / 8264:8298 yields 0.1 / 9.31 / 9.5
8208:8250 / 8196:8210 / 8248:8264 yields -1.2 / 9.11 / 9.19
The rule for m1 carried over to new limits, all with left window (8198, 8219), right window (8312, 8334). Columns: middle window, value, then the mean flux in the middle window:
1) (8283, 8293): 0.08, 9.23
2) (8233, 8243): -0.02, 9.69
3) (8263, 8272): 0.00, 9.78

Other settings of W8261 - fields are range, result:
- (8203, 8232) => 9.33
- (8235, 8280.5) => 9.32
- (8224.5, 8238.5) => 9.62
